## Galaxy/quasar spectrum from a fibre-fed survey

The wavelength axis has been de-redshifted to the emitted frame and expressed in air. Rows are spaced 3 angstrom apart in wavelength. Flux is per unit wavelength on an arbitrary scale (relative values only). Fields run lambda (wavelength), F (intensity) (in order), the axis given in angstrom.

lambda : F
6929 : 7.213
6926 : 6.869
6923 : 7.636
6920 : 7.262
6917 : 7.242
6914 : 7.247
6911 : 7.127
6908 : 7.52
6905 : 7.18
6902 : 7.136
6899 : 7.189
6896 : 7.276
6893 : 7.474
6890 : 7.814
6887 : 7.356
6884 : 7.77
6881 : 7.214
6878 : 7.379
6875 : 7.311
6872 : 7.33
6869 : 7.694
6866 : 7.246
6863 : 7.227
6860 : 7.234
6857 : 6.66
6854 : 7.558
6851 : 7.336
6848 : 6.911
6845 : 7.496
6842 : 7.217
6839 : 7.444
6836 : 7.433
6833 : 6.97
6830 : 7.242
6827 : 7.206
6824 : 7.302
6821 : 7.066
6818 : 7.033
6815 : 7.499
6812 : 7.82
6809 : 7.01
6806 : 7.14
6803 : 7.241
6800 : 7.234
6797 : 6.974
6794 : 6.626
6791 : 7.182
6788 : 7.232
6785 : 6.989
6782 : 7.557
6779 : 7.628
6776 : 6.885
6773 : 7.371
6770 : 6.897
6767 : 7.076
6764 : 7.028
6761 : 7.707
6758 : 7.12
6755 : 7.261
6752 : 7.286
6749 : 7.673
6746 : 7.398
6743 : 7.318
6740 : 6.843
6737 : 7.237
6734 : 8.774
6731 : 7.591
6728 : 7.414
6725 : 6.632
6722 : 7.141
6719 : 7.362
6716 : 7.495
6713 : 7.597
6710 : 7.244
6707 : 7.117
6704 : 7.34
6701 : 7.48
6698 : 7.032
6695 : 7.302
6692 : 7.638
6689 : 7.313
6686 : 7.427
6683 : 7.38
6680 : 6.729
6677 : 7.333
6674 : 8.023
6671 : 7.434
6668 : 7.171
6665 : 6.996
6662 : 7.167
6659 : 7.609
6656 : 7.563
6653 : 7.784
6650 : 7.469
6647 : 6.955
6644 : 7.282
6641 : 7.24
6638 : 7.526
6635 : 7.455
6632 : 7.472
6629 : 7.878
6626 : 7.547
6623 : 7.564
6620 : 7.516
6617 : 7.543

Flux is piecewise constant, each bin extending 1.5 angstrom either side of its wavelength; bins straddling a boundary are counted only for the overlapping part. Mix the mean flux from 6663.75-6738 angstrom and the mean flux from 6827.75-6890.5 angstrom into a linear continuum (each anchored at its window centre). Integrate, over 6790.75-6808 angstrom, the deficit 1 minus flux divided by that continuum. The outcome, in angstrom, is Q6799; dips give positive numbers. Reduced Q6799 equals 0.7 angstrom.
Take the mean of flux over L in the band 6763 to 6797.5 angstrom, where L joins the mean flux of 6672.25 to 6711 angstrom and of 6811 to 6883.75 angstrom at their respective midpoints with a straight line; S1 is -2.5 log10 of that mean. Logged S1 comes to 0.03 mag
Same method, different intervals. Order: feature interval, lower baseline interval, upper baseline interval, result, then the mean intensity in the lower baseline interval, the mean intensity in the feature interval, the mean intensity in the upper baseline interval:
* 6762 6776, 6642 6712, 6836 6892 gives 0.04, 7.34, 7.09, 7.35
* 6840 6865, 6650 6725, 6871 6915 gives 0.02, 7.35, 7.21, 7.36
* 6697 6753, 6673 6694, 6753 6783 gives -0.01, 7.39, 7.37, 7.25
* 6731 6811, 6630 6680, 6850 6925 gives 0.01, 7.39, 7.27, 7.33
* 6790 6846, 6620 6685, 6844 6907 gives 0.02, 7.41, 7.22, 7.32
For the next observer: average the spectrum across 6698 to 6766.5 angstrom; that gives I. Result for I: 7.35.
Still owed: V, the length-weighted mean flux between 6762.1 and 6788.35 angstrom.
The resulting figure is 7.19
